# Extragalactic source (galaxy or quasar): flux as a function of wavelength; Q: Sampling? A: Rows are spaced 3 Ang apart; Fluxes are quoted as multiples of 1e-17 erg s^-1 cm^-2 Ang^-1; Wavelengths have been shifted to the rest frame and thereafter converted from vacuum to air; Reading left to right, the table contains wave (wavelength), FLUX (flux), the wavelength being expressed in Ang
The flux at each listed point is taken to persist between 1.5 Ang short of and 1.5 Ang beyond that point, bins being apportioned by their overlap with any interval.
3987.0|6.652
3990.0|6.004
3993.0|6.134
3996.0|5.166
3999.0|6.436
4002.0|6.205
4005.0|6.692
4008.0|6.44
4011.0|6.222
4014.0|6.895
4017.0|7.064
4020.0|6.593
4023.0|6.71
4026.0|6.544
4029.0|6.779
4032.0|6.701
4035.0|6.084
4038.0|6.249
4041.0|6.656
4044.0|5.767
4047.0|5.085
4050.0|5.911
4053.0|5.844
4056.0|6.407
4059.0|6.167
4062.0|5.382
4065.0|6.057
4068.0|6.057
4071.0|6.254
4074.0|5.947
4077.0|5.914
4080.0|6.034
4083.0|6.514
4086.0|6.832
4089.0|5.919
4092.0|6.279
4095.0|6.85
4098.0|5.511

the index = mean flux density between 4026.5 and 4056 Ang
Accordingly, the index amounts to 6.15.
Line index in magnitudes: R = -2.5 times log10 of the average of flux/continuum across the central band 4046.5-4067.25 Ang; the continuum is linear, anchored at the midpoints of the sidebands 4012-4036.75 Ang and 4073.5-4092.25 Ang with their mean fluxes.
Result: 0.09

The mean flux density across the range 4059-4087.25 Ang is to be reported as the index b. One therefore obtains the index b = 6.11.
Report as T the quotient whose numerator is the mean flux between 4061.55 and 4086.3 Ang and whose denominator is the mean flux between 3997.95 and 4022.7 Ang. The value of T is 0.9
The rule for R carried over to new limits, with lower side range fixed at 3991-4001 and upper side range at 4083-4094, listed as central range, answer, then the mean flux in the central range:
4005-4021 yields -0.11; 6.65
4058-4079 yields 0.06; 5.97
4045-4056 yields 0.09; 5.73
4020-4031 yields -0.10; 6.67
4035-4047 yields 0.02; 6.06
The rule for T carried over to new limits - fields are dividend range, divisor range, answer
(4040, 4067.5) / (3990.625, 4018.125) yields 0.93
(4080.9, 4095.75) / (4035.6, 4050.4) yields 1.08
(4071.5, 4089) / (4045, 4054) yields 1.11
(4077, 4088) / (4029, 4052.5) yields 1.04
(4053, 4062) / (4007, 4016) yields 0.93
